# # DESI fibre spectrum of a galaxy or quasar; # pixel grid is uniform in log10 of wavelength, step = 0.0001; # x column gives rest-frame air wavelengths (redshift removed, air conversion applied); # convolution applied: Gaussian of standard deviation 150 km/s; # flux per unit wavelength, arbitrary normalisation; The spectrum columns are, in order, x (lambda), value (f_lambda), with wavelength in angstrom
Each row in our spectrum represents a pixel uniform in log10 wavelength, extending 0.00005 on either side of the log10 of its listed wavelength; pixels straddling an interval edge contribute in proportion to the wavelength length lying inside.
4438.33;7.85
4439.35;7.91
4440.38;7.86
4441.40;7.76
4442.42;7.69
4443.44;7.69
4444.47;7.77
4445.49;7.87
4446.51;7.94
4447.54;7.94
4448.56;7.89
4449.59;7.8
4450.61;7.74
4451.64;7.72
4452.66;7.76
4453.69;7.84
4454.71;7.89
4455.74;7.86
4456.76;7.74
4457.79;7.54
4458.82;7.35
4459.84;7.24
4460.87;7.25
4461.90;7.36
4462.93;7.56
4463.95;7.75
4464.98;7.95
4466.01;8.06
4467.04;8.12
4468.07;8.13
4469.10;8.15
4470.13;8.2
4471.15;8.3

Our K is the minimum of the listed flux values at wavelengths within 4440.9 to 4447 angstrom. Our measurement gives 7.69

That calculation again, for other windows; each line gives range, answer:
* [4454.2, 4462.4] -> 7.24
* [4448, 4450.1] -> 7.8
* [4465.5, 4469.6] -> 8.06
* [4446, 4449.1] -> 7.89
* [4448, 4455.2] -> 7.72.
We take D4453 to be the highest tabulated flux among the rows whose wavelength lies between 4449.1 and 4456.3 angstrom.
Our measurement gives 7.89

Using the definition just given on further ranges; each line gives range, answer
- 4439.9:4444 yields 7.86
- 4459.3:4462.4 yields 7.36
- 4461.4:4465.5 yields 7.95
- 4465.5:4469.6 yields 8.15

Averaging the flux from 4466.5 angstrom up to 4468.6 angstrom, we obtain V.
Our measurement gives 8.11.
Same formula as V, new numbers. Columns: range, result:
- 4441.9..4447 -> 7.8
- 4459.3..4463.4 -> 7.35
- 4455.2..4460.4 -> 7.54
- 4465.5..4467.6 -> 8.08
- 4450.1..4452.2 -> 7.74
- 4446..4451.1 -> 7.86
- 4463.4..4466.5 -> 7.92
